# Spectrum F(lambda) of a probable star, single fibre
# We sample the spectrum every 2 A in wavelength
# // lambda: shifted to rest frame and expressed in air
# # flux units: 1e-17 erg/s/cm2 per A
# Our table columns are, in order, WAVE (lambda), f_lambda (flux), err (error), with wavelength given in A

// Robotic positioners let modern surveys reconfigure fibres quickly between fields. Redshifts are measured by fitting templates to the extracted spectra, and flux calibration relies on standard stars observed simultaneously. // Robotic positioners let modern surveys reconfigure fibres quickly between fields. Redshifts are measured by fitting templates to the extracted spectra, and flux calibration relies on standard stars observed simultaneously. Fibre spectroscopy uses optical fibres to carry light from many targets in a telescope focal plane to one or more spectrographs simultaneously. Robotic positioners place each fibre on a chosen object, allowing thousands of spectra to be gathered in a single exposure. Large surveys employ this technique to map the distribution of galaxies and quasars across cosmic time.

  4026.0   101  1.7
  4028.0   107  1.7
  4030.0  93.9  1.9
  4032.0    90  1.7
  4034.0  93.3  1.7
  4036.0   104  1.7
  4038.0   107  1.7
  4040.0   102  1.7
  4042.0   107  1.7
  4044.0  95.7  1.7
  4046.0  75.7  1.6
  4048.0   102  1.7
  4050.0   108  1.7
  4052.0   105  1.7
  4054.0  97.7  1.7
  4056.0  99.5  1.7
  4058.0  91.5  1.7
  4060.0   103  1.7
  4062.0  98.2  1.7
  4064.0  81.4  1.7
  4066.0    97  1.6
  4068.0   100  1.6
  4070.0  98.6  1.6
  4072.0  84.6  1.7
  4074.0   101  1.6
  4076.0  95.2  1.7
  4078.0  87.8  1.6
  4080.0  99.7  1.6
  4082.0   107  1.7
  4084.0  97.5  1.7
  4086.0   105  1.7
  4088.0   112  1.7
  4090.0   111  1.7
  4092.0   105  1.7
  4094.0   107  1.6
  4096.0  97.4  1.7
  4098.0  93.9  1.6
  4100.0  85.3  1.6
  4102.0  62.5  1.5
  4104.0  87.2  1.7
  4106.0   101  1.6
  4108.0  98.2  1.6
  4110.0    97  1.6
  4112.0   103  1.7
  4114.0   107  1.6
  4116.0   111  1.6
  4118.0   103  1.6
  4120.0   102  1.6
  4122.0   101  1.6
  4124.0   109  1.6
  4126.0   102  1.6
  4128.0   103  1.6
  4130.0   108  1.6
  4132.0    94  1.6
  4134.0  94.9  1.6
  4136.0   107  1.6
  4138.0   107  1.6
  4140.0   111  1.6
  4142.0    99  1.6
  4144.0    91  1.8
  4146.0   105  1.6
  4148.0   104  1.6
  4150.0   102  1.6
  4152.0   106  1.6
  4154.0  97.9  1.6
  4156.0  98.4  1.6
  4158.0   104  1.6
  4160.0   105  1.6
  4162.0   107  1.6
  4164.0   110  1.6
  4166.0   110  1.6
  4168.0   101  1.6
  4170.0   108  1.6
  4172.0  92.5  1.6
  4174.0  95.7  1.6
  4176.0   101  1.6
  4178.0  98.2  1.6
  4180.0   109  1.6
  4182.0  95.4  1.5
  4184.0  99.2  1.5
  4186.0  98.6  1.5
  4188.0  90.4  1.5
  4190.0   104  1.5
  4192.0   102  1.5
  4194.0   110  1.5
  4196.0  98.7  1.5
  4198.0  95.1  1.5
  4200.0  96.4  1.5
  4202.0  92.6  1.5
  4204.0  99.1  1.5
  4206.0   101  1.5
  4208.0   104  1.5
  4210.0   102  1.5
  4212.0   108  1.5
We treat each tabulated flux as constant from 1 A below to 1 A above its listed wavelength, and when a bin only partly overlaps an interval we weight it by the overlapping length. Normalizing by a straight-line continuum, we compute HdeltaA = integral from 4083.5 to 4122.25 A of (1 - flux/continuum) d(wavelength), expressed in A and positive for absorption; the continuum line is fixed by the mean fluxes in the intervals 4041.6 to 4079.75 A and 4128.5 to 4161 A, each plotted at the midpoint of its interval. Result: -0.1 A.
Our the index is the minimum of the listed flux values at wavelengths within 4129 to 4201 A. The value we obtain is 90.4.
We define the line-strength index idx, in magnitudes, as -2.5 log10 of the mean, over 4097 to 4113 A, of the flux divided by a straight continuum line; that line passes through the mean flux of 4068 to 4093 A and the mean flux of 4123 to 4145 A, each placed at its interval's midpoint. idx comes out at 0.12 mag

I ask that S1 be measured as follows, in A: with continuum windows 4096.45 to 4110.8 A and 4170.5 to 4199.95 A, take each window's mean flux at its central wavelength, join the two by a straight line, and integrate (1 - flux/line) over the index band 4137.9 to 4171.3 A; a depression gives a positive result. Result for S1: -2.8 A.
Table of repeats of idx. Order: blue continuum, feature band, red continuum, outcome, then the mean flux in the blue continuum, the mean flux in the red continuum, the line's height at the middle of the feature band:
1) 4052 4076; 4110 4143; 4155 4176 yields -0.04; 96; 103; 100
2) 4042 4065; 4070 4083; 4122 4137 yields 0.03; 96.6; 102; 98.4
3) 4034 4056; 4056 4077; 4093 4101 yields 0.03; 100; 95.9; 98.3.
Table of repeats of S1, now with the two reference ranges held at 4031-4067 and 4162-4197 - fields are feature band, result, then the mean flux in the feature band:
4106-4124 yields -0.61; 103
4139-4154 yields -0.25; 102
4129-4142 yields -0.39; 103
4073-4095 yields -0.86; 103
